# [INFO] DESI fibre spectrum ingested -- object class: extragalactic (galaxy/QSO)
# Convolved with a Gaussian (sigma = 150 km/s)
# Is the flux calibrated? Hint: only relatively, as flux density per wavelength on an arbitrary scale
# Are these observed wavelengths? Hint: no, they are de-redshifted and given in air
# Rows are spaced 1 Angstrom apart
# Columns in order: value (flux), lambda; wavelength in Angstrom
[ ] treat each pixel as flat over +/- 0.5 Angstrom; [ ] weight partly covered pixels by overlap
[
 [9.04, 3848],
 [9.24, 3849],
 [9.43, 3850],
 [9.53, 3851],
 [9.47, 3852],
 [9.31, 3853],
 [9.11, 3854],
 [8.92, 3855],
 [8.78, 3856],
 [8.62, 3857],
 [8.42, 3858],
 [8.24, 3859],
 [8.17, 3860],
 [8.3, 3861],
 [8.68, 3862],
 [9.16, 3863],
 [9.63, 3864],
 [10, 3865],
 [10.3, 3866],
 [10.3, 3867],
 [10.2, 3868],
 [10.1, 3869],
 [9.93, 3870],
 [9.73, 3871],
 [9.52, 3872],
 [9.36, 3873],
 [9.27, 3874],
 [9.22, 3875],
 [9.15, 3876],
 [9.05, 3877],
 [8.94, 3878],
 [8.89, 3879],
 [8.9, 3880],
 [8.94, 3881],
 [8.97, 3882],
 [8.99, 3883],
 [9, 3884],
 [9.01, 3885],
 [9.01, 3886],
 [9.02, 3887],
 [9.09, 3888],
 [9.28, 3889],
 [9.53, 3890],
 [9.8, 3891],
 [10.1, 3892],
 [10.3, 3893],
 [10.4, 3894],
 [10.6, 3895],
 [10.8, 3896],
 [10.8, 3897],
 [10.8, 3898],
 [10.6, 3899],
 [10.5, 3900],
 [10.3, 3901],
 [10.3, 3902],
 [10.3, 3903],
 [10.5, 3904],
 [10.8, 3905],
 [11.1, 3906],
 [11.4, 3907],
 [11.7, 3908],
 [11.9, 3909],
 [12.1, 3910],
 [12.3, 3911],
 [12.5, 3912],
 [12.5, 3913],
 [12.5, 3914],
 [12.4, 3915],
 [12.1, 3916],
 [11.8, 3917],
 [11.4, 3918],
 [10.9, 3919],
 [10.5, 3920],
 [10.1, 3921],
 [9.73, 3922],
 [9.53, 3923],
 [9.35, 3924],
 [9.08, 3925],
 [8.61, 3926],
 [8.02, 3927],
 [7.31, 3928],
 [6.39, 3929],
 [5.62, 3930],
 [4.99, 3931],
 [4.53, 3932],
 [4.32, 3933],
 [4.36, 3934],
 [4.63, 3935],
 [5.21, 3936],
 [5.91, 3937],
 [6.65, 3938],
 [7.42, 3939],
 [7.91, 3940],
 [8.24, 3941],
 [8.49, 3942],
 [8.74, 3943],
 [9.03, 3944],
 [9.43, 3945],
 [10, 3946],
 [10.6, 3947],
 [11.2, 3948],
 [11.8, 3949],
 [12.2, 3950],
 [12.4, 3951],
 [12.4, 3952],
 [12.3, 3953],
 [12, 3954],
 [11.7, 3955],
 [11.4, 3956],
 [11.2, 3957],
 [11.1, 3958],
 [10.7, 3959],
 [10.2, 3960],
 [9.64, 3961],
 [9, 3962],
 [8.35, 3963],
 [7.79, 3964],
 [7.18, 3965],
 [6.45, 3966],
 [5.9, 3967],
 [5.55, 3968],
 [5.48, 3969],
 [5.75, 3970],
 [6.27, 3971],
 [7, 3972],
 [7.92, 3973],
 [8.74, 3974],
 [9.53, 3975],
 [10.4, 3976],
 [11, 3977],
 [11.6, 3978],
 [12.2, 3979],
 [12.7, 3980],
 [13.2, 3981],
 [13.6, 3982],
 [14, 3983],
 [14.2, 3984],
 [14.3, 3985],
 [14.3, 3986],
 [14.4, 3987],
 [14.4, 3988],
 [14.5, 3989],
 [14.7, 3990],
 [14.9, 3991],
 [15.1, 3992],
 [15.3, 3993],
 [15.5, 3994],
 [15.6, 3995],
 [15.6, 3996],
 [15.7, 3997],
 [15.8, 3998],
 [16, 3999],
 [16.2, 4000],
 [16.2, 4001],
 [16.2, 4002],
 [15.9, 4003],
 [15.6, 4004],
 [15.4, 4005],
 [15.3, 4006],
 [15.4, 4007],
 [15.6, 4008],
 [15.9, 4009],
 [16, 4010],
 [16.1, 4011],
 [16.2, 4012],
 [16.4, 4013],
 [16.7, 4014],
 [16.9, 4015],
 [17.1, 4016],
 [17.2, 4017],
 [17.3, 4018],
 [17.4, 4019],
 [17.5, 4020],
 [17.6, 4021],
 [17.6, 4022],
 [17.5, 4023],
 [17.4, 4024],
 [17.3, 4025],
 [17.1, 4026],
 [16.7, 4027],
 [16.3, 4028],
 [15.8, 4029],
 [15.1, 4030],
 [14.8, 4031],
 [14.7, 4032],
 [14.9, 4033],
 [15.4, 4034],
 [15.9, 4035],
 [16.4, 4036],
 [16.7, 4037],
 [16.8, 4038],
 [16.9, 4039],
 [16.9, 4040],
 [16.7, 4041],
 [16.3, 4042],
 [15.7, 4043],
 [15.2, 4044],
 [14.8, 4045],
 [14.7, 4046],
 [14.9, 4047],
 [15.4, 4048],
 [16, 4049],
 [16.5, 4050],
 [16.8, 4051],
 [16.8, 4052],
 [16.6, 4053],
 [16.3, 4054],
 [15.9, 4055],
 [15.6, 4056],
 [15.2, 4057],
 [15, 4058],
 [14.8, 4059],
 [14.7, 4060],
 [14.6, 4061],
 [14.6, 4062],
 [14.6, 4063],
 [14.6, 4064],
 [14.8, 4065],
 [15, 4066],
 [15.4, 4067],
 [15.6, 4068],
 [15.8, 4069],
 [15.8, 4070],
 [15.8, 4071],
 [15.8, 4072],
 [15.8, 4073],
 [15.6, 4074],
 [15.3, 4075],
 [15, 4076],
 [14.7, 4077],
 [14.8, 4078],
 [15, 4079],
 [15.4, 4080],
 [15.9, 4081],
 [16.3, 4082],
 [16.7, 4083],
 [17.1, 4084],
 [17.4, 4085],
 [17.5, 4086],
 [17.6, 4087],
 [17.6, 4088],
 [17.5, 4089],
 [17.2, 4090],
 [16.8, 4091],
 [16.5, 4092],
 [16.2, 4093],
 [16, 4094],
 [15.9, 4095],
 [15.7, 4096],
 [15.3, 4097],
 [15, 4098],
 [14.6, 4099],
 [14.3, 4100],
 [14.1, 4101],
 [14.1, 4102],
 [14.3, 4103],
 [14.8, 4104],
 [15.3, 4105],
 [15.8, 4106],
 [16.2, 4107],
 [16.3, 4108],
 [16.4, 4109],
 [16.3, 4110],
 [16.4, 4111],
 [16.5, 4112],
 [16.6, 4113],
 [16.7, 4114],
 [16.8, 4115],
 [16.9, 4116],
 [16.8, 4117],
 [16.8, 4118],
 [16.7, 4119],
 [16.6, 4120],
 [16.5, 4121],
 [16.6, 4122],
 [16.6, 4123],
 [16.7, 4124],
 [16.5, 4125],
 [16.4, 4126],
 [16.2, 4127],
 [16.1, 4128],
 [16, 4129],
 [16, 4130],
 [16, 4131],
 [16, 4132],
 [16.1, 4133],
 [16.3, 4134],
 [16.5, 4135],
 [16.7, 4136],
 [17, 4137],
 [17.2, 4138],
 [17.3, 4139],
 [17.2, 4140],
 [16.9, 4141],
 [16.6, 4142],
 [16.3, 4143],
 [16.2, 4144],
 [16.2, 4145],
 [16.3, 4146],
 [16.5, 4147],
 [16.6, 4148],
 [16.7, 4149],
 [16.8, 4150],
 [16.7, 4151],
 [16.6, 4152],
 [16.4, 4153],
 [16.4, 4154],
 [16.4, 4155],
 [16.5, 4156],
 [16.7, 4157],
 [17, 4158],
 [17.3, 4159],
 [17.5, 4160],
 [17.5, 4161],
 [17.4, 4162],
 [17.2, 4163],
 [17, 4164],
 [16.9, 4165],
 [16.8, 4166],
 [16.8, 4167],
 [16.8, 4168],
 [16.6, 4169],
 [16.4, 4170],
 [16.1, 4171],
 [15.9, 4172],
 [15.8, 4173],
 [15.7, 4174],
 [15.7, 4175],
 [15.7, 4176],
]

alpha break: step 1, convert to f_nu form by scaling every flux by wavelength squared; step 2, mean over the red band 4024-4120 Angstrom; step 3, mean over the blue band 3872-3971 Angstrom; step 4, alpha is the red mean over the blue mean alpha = 1.8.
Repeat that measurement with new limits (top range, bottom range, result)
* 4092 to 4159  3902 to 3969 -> 1.90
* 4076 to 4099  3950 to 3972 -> 1.88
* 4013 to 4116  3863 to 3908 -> 1.78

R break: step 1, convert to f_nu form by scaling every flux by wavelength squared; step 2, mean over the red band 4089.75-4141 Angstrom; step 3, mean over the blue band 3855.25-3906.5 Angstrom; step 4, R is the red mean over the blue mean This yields 1.89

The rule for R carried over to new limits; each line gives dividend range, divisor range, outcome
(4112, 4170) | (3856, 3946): 2.01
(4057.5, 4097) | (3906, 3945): 1.90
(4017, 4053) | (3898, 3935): 1.78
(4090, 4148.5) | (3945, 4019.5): 1.35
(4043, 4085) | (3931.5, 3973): 1.92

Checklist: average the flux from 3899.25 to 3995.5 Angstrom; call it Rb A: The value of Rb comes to 10.2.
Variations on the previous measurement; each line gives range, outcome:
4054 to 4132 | 15.9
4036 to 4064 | 15.7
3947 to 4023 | 13.1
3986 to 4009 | 15.4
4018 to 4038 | 16.5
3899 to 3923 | 11.2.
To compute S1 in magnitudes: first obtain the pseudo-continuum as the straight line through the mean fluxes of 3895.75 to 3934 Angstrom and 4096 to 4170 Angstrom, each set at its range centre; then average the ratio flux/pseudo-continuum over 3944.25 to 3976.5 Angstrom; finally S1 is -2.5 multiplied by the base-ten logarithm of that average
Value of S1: 0.19 mag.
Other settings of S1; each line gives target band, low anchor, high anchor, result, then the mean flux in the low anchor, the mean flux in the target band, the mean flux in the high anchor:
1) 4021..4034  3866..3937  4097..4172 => -0.23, 9.54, 16.3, 16.4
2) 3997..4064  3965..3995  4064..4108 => -0.20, 11.3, 16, 15.7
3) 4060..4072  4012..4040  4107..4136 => 0.09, 16.6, 15.2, 16.4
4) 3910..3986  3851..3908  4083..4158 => 0.21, 9.62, 9.53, 16.3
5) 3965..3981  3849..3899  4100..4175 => 0.38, 9.42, 8.54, 16.4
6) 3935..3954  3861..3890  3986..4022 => 0.35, 9.33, 9.38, 15.9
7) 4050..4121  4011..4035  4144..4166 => 0.05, 16.5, 15.9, 16.8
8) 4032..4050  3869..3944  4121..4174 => -0.18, 9.35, 15.8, 16.6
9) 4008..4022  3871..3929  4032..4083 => -0.19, 10.1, 16.8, 15.6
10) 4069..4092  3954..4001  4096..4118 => -0.09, 11.6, 16.2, 15.7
